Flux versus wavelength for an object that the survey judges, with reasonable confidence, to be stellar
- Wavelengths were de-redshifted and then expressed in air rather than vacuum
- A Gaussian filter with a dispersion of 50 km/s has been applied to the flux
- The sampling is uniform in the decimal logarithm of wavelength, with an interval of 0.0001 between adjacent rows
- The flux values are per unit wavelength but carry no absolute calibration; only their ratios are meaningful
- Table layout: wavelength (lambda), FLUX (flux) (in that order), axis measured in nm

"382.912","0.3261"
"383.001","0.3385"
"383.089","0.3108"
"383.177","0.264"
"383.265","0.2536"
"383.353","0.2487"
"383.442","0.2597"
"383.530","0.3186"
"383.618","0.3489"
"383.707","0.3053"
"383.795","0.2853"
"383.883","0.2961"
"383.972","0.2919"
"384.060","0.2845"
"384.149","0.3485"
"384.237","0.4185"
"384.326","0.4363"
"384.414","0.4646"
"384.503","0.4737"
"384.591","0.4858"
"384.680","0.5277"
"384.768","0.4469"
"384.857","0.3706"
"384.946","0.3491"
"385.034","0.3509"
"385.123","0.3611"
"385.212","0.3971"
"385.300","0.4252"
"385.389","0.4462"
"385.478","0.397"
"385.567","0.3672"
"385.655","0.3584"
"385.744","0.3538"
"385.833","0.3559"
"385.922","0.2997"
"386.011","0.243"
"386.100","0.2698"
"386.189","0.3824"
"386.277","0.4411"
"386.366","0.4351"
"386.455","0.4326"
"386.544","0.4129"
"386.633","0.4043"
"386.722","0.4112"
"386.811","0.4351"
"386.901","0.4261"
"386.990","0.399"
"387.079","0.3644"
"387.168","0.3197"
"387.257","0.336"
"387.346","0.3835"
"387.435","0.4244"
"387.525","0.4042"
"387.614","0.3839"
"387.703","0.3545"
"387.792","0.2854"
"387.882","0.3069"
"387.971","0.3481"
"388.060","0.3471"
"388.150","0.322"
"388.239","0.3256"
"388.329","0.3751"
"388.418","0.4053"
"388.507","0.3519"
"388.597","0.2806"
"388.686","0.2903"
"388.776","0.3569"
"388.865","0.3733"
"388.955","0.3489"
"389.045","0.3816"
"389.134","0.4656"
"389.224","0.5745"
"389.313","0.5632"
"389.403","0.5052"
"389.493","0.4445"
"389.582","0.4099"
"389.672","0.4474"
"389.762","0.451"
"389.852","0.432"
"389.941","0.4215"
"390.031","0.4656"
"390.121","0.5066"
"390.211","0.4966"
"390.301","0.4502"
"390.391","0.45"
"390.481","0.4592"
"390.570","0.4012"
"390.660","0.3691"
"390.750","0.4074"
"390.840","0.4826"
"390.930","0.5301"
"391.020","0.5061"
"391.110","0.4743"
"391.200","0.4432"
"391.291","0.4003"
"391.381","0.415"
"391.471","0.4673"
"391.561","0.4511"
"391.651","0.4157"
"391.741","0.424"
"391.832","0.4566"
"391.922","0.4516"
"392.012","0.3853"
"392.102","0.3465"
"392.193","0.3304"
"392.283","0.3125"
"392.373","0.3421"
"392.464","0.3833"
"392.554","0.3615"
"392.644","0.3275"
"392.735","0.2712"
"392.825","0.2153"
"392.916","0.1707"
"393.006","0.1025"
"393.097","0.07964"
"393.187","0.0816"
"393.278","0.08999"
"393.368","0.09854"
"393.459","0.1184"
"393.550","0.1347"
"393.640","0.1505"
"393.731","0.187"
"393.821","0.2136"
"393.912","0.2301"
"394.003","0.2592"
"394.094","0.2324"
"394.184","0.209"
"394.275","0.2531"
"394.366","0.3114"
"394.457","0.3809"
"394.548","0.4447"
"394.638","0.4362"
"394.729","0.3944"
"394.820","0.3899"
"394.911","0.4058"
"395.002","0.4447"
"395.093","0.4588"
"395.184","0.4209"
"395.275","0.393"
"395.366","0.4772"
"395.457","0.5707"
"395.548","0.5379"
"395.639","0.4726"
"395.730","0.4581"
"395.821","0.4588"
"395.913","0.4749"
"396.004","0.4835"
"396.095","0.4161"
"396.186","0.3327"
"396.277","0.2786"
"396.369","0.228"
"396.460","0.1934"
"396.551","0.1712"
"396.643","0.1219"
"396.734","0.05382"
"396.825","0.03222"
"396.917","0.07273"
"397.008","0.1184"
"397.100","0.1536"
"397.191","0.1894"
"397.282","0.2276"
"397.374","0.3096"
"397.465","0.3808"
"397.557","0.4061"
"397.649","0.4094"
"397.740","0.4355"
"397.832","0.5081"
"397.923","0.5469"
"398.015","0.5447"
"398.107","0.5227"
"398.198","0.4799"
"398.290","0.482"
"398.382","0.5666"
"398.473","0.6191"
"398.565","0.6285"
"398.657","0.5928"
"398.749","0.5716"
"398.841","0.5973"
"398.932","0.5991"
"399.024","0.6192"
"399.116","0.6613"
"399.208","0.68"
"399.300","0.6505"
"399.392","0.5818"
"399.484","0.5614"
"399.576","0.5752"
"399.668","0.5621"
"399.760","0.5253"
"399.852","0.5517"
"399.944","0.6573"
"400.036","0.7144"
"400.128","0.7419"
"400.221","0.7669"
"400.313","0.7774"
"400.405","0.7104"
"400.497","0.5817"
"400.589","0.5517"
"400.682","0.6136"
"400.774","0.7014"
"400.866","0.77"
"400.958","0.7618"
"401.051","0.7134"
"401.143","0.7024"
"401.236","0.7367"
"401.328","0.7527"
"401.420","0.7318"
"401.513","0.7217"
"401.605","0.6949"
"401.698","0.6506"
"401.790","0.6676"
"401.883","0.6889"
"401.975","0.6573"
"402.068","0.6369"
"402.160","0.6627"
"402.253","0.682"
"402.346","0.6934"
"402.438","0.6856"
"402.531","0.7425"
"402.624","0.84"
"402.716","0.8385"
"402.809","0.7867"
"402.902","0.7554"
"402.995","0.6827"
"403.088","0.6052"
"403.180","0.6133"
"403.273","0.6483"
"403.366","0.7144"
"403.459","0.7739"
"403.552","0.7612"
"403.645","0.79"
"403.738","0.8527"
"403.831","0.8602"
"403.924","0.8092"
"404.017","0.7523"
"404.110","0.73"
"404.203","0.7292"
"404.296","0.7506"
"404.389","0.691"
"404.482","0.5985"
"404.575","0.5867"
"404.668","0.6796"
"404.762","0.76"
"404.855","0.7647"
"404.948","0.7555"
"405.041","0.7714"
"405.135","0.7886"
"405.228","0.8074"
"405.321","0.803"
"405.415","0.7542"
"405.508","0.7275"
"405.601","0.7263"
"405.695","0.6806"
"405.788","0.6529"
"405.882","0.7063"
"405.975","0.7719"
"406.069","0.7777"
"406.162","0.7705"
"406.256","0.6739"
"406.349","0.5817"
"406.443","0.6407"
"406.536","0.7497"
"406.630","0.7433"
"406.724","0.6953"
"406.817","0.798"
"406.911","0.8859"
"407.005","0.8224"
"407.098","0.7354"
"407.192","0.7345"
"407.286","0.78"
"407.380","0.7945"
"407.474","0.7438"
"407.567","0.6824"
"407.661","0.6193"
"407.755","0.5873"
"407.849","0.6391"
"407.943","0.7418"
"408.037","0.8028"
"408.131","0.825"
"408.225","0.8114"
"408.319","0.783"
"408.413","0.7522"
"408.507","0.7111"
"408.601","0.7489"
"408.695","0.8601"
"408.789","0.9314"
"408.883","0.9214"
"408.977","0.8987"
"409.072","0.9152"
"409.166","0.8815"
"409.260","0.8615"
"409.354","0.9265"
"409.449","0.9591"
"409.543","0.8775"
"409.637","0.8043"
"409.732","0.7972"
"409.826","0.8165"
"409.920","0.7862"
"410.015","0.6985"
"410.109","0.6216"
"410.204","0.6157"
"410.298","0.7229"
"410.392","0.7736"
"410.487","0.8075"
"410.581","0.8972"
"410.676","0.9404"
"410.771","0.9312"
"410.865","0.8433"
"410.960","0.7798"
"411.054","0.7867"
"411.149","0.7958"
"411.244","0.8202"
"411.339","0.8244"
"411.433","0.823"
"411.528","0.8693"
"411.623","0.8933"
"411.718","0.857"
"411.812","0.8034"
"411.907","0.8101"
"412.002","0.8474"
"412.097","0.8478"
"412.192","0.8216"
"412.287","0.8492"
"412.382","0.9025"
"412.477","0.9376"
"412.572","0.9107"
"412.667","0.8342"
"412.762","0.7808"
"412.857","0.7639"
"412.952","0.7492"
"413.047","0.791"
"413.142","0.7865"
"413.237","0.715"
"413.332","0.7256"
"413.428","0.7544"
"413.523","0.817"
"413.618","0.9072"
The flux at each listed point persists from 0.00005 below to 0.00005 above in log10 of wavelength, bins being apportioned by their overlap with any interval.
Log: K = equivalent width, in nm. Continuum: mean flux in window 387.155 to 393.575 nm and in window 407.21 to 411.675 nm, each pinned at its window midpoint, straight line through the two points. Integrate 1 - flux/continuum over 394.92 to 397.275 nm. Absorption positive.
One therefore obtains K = 0.82 nm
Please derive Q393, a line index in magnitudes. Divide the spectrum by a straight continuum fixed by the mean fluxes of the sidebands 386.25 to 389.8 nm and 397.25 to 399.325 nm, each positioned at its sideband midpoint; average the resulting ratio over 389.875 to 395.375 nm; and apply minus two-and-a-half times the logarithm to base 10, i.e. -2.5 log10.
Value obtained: 0.278 mag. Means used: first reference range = 0.393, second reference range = 0.524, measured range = 0.347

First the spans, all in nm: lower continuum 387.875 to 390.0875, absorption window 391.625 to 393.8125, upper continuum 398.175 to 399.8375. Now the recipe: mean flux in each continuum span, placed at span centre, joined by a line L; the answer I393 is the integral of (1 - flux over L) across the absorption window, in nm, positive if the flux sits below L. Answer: 0.98 nm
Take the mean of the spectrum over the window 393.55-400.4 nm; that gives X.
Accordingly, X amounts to 0.427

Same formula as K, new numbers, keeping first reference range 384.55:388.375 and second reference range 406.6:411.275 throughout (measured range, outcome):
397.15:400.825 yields 0.311 nm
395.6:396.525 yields 0.300 nm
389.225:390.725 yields -0.050 nm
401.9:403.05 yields -0.077 nm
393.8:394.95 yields 0.446 nm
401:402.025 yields -0.070 nm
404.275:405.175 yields 0.004 nm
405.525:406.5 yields 0.053 nm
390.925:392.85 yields 0.330 nm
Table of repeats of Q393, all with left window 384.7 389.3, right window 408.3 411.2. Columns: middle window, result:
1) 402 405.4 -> -0.046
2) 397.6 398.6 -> 0.143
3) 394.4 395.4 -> 0.253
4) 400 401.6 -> -0.100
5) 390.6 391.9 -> 0.034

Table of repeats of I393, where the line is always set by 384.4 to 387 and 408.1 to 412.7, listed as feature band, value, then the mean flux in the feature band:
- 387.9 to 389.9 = 0.24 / 0.399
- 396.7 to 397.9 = 0.68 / 0.261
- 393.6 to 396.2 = 0.85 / 0.377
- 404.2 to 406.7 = 0.08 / 0.72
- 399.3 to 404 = -0.13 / 0.697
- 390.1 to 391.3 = 0.07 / 0.456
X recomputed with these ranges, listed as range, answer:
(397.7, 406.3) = 0.682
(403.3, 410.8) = 0.767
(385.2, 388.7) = 0.368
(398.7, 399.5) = 0.615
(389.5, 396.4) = 0.364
